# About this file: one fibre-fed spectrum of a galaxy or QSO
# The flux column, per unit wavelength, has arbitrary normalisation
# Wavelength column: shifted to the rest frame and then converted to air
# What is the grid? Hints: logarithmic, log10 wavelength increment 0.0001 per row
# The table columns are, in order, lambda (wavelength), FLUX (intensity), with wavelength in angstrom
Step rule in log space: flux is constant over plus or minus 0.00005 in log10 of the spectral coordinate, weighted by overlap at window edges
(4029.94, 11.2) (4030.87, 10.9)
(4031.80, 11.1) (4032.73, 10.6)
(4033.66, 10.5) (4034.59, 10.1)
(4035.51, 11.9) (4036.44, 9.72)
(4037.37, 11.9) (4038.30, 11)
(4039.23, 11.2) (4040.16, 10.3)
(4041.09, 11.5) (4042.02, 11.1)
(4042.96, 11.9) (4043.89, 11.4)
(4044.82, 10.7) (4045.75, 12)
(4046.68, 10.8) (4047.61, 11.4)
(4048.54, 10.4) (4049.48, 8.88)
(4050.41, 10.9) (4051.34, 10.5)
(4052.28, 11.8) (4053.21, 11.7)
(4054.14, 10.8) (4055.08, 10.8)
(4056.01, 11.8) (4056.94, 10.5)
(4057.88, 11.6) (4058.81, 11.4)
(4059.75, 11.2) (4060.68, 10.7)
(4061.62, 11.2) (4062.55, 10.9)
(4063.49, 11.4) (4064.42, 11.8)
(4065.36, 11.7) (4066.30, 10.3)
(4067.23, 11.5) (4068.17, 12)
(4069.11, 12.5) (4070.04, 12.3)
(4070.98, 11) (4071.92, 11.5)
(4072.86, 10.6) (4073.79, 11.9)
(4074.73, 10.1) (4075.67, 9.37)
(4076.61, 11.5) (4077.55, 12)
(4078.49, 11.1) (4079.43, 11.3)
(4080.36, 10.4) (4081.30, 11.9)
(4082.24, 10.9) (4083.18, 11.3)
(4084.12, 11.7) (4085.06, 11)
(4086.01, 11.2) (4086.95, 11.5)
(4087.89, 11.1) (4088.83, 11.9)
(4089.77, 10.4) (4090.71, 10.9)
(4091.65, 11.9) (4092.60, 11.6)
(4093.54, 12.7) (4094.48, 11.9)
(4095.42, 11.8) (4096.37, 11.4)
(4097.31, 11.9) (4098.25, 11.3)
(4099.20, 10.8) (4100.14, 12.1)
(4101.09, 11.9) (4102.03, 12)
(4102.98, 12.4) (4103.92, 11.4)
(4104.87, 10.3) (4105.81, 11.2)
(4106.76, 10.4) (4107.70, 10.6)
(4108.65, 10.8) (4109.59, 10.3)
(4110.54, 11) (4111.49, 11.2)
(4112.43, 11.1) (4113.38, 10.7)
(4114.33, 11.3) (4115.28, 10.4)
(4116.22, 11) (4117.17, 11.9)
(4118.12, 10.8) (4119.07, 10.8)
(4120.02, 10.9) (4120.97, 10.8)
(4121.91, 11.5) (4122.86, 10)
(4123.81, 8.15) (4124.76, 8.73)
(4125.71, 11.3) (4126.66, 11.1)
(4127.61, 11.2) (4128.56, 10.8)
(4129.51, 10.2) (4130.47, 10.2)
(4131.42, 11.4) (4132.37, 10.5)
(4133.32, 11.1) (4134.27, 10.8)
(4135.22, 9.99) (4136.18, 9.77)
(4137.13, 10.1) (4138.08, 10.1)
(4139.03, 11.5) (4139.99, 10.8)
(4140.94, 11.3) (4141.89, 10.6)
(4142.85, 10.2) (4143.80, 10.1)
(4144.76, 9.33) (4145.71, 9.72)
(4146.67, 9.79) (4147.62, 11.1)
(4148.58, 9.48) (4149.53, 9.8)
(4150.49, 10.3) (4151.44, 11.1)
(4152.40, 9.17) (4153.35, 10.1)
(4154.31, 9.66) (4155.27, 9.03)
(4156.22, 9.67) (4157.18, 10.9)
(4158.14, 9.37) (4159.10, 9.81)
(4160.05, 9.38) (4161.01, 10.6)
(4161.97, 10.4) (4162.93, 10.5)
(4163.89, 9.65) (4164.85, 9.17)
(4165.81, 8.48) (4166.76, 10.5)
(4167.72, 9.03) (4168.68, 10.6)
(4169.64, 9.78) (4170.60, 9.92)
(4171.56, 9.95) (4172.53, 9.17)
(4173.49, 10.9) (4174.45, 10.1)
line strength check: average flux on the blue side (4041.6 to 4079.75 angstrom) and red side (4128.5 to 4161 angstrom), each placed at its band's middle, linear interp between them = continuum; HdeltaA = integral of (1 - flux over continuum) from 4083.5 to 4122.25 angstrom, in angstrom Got -2.1 angstrom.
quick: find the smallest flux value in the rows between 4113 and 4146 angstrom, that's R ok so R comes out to 8.15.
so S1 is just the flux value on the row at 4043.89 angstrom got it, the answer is 11.4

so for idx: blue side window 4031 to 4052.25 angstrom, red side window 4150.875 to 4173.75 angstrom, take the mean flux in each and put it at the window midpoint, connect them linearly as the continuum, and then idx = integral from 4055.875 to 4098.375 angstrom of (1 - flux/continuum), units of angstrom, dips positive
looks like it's -3.0 angstrom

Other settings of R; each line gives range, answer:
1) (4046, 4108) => 8.88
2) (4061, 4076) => 9.37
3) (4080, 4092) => 10.4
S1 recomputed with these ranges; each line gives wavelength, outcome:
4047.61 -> 11.4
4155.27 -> 9.03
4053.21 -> 11.7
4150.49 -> 10.3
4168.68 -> 10.6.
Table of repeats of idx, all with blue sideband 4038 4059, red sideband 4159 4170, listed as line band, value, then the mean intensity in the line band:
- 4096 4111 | -1.1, 11.2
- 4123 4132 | -0.1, 10.3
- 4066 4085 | -0.9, 11.3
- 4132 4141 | -0.4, 10.6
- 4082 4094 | -0.9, 11.4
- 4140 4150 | -0.1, 10.2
